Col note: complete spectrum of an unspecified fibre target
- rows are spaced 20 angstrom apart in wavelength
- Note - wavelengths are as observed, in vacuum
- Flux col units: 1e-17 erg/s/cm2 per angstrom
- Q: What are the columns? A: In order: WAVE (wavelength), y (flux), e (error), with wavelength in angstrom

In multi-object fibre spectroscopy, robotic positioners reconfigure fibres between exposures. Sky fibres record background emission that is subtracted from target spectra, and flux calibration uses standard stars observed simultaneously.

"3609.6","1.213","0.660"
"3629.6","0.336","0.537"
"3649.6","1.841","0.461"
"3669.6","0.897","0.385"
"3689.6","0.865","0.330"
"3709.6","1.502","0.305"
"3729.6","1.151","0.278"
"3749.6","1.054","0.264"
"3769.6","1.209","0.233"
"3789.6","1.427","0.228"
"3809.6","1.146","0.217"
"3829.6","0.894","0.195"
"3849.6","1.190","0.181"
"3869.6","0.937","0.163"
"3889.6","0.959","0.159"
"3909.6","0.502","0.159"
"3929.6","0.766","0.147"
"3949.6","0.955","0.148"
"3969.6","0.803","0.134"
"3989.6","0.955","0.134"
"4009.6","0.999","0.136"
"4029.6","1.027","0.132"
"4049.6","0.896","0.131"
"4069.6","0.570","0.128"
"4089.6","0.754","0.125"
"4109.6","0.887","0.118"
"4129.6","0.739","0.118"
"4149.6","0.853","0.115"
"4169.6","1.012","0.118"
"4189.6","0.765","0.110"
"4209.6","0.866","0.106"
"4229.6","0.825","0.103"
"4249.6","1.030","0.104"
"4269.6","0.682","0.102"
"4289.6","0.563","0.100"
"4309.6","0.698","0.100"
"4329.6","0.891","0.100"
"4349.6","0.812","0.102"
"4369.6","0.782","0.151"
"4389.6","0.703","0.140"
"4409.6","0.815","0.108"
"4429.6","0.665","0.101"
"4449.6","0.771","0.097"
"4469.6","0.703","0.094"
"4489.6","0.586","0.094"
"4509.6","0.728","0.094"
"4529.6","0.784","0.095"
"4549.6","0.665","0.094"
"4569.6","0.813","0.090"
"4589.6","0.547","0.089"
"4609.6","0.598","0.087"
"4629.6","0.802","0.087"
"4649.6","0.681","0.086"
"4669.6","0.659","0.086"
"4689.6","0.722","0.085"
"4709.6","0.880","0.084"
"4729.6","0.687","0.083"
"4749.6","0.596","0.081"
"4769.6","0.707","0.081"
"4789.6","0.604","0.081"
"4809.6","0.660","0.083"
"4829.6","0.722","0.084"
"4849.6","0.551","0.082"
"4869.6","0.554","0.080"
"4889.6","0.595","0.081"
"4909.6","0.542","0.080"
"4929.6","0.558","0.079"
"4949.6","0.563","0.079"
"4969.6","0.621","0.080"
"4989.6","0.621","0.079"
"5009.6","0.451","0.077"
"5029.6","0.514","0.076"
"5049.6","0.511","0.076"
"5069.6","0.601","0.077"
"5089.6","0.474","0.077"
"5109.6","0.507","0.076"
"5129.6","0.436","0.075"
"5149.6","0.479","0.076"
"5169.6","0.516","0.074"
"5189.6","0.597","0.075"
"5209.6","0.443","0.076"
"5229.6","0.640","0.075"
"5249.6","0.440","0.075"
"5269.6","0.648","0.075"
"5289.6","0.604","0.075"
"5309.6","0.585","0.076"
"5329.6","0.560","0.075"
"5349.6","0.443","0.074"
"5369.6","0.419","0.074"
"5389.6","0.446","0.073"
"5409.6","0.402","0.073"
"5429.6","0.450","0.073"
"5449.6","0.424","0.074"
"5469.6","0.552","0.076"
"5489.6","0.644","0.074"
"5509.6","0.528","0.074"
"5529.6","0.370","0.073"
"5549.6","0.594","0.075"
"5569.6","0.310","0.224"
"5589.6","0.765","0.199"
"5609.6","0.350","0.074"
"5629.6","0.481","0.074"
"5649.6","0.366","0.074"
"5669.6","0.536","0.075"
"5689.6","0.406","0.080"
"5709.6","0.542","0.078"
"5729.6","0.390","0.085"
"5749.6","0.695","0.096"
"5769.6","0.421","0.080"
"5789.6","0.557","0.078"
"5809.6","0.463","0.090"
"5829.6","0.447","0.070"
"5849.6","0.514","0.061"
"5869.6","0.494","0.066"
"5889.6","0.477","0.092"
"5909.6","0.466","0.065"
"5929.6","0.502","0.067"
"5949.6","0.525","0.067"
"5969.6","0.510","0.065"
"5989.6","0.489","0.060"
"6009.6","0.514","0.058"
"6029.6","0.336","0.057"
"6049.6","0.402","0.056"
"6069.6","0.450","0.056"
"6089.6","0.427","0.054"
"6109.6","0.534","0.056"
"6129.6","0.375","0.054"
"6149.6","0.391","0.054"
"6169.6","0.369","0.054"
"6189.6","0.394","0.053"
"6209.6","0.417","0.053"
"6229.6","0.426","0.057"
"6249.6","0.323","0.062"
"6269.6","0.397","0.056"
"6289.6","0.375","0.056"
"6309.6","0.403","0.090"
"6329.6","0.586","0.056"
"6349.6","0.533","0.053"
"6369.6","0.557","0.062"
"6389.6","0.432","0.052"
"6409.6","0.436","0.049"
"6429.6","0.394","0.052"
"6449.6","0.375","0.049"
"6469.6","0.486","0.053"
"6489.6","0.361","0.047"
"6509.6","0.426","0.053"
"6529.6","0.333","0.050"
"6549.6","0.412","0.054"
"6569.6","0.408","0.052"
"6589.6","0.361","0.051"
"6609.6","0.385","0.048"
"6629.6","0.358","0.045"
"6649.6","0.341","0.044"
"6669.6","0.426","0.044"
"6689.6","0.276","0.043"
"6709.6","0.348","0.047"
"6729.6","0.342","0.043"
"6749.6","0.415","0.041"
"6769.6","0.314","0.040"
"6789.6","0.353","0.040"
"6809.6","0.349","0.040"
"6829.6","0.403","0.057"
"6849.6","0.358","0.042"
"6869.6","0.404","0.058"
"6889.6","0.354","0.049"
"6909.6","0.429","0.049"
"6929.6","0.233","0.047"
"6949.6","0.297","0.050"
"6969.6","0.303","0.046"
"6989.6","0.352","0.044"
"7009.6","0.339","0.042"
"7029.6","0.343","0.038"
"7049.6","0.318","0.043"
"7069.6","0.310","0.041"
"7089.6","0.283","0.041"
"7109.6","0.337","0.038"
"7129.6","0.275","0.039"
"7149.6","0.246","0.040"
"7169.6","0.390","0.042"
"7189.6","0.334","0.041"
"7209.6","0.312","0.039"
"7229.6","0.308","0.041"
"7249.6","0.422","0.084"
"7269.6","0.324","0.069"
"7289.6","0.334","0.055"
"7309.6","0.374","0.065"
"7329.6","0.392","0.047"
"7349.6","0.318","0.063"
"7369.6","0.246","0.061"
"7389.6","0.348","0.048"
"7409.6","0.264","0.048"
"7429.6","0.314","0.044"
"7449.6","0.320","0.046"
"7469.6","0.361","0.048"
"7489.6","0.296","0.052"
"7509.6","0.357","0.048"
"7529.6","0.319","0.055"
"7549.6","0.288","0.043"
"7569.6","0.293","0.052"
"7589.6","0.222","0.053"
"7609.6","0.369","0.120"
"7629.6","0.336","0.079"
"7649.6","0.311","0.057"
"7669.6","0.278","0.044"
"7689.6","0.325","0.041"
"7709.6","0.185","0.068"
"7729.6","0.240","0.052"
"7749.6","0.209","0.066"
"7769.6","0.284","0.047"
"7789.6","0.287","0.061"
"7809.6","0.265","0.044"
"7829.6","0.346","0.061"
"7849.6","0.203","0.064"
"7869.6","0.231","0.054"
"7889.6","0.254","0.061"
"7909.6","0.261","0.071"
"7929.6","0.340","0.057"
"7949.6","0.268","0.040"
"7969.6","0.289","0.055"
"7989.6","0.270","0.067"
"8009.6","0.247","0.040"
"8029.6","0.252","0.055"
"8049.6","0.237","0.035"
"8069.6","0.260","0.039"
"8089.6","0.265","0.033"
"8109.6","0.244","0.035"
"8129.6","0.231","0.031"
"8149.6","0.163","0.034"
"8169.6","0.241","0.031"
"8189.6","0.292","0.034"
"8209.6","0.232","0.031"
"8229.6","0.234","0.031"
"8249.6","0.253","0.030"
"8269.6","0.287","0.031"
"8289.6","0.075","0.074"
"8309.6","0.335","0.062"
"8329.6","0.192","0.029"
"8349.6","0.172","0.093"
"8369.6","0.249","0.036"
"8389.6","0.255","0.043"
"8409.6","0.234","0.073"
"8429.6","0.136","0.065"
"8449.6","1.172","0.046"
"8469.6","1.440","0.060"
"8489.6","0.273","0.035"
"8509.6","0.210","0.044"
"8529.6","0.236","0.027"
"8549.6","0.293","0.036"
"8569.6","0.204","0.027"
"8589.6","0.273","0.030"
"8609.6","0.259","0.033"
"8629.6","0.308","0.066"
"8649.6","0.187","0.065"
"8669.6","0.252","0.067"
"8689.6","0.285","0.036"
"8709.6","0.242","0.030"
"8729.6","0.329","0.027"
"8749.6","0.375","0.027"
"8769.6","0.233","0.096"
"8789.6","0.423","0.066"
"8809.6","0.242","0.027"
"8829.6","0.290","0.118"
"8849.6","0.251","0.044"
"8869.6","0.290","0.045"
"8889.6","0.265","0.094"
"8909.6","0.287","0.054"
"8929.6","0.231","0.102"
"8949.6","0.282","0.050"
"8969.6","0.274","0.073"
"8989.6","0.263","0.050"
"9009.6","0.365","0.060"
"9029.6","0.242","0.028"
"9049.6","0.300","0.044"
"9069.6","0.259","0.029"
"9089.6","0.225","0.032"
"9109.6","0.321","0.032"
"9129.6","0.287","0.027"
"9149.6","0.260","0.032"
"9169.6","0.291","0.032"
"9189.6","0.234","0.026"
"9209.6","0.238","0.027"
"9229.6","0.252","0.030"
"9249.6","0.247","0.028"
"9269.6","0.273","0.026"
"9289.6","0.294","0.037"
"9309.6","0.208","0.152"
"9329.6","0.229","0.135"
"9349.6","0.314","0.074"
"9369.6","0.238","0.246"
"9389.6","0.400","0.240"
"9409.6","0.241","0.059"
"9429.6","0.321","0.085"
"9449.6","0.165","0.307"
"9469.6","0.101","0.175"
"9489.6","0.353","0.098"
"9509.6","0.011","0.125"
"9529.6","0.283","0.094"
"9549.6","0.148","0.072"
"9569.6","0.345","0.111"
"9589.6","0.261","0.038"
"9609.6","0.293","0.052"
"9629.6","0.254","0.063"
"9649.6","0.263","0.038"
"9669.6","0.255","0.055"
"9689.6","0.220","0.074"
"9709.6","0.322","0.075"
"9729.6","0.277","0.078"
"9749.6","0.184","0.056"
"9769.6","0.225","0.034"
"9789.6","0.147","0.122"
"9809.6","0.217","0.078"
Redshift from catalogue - 1.269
